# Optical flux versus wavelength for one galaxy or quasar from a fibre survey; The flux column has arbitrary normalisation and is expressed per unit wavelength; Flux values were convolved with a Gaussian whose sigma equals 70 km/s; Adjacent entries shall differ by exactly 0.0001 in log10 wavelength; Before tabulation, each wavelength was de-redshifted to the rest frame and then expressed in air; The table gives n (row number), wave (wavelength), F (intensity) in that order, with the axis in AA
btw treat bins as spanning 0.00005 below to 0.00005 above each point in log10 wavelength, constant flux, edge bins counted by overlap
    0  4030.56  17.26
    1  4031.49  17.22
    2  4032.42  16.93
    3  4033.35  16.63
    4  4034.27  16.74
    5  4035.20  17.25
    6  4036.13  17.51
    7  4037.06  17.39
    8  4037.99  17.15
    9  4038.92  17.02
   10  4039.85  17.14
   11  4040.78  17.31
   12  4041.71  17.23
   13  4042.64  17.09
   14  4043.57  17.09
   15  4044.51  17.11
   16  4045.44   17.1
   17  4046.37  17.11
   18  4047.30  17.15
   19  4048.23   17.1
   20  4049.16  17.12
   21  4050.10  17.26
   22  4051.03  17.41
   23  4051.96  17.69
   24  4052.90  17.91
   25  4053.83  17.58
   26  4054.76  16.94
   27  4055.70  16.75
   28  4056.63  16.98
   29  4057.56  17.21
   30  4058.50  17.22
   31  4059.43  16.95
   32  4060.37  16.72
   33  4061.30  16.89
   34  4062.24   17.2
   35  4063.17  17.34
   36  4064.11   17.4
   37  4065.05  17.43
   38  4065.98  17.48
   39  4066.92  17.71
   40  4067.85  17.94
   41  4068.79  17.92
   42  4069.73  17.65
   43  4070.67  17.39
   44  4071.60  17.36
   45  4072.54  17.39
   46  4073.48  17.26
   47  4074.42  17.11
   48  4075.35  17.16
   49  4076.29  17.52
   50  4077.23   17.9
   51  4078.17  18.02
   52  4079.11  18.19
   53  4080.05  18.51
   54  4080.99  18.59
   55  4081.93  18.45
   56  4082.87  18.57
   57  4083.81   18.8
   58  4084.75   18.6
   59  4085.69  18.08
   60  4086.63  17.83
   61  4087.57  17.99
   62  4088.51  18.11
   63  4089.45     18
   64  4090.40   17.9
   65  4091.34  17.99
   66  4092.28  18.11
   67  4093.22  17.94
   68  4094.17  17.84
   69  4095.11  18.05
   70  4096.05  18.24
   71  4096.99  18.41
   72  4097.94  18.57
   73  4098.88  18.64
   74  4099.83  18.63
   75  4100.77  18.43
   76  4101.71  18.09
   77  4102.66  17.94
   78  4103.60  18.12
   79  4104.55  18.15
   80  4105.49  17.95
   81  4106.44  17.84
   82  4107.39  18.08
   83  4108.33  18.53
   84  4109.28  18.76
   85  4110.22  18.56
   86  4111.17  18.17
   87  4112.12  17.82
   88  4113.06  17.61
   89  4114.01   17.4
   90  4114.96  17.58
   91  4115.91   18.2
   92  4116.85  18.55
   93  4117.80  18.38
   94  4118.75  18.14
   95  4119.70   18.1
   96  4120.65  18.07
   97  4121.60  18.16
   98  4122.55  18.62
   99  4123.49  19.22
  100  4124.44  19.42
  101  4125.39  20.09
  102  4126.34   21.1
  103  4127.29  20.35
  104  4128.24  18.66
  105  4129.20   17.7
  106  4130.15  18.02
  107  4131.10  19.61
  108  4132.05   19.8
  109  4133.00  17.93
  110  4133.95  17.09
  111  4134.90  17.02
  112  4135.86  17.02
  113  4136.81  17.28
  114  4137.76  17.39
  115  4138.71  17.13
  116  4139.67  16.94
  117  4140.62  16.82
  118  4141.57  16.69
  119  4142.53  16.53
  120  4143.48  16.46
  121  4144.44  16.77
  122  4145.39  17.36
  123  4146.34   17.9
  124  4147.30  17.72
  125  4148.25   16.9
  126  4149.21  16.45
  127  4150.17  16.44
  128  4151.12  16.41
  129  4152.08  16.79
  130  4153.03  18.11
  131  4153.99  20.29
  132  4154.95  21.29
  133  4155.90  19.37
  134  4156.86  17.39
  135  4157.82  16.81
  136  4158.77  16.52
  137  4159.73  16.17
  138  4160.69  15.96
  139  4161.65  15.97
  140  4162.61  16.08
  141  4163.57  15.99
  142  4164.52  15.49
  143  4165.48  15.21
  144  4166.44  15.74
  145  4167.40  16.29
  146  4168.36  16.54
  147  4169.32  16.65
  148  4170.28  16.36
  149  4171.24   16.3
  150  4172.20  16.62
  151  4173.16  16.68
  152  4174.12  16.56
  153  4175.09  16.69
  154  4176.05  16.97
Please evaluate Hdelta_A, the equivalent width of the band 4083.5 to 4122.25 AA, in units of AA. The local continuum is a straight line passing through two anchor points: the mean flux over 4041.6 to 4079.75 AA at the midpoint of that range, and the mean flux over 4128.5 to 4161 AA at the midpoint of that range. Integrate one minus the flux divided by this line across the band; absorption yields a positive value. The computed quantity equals -1.6 AA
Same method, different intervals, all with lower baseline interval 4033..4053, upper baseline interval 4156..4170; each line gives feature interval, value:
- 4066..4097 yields -1.91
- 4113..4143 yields -2.89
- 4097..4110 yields -1.21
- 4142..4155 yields -0.80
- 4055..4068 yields -0.12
